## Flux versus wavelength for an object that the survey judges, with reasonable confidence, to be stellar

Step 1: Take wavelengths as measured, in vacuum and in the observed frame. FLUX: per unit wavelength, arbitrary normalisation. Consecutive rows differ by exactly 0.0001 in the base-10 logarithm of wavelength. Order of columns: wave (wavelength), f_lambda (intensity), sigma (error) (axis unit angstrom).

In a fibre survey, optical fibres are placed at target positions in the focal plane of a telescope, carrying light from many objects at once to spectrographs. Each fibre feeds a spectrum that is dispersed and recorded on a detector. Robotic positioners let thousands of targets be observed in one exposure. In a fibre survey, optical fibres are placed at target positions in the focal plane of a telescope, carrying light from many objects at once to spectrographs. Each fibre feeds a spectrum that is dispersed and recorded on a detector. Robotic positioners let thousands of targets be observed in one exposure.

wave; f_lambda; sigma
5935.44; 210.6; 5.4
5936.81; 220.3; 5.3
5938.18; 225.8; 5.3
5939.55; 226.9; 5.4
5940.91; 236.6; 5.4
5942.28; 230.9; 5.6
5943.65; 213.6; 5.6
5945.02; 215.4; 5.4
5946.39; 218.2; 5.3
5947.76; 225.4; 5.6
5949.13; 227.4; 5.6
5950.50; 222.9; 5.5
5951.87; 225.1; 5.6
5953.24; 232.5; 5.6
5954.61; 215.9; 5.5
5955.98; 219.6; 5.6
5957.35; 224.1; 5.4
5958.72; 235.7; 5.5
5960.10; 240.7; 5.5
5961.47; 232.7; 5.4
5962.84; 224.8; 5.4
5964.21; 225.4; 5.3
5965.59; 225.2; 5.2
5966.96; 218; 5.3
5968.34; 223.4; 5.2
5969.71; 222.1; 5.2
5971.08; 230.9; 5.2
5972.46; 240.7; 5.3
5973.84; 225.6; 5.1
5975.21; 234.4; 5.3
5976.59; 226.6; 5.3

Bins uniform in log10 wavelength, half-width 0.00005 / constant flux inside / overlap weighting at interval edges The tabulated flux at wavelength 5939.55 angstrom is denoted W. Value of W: 226.9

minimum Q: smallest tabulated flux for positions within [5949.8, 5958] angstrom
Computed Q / 215.9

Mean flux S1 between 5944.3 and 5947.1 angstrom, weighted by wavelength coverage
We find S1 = 217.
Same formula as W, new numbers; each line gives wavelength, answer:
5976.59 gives 226.6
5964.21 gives 225.4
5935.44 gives 210.6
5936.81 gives 220.3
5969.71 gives 222.1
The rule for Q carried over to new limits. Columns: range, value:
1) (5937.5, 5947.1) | 213.6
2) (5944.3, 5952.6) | 215.4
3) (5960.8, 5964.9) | 224.8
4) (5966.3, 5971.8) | 218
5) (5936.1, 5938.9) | 220.3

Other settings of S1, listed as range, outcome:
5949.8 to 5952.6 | 224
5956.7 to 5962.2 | 233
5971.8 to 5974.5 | 233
